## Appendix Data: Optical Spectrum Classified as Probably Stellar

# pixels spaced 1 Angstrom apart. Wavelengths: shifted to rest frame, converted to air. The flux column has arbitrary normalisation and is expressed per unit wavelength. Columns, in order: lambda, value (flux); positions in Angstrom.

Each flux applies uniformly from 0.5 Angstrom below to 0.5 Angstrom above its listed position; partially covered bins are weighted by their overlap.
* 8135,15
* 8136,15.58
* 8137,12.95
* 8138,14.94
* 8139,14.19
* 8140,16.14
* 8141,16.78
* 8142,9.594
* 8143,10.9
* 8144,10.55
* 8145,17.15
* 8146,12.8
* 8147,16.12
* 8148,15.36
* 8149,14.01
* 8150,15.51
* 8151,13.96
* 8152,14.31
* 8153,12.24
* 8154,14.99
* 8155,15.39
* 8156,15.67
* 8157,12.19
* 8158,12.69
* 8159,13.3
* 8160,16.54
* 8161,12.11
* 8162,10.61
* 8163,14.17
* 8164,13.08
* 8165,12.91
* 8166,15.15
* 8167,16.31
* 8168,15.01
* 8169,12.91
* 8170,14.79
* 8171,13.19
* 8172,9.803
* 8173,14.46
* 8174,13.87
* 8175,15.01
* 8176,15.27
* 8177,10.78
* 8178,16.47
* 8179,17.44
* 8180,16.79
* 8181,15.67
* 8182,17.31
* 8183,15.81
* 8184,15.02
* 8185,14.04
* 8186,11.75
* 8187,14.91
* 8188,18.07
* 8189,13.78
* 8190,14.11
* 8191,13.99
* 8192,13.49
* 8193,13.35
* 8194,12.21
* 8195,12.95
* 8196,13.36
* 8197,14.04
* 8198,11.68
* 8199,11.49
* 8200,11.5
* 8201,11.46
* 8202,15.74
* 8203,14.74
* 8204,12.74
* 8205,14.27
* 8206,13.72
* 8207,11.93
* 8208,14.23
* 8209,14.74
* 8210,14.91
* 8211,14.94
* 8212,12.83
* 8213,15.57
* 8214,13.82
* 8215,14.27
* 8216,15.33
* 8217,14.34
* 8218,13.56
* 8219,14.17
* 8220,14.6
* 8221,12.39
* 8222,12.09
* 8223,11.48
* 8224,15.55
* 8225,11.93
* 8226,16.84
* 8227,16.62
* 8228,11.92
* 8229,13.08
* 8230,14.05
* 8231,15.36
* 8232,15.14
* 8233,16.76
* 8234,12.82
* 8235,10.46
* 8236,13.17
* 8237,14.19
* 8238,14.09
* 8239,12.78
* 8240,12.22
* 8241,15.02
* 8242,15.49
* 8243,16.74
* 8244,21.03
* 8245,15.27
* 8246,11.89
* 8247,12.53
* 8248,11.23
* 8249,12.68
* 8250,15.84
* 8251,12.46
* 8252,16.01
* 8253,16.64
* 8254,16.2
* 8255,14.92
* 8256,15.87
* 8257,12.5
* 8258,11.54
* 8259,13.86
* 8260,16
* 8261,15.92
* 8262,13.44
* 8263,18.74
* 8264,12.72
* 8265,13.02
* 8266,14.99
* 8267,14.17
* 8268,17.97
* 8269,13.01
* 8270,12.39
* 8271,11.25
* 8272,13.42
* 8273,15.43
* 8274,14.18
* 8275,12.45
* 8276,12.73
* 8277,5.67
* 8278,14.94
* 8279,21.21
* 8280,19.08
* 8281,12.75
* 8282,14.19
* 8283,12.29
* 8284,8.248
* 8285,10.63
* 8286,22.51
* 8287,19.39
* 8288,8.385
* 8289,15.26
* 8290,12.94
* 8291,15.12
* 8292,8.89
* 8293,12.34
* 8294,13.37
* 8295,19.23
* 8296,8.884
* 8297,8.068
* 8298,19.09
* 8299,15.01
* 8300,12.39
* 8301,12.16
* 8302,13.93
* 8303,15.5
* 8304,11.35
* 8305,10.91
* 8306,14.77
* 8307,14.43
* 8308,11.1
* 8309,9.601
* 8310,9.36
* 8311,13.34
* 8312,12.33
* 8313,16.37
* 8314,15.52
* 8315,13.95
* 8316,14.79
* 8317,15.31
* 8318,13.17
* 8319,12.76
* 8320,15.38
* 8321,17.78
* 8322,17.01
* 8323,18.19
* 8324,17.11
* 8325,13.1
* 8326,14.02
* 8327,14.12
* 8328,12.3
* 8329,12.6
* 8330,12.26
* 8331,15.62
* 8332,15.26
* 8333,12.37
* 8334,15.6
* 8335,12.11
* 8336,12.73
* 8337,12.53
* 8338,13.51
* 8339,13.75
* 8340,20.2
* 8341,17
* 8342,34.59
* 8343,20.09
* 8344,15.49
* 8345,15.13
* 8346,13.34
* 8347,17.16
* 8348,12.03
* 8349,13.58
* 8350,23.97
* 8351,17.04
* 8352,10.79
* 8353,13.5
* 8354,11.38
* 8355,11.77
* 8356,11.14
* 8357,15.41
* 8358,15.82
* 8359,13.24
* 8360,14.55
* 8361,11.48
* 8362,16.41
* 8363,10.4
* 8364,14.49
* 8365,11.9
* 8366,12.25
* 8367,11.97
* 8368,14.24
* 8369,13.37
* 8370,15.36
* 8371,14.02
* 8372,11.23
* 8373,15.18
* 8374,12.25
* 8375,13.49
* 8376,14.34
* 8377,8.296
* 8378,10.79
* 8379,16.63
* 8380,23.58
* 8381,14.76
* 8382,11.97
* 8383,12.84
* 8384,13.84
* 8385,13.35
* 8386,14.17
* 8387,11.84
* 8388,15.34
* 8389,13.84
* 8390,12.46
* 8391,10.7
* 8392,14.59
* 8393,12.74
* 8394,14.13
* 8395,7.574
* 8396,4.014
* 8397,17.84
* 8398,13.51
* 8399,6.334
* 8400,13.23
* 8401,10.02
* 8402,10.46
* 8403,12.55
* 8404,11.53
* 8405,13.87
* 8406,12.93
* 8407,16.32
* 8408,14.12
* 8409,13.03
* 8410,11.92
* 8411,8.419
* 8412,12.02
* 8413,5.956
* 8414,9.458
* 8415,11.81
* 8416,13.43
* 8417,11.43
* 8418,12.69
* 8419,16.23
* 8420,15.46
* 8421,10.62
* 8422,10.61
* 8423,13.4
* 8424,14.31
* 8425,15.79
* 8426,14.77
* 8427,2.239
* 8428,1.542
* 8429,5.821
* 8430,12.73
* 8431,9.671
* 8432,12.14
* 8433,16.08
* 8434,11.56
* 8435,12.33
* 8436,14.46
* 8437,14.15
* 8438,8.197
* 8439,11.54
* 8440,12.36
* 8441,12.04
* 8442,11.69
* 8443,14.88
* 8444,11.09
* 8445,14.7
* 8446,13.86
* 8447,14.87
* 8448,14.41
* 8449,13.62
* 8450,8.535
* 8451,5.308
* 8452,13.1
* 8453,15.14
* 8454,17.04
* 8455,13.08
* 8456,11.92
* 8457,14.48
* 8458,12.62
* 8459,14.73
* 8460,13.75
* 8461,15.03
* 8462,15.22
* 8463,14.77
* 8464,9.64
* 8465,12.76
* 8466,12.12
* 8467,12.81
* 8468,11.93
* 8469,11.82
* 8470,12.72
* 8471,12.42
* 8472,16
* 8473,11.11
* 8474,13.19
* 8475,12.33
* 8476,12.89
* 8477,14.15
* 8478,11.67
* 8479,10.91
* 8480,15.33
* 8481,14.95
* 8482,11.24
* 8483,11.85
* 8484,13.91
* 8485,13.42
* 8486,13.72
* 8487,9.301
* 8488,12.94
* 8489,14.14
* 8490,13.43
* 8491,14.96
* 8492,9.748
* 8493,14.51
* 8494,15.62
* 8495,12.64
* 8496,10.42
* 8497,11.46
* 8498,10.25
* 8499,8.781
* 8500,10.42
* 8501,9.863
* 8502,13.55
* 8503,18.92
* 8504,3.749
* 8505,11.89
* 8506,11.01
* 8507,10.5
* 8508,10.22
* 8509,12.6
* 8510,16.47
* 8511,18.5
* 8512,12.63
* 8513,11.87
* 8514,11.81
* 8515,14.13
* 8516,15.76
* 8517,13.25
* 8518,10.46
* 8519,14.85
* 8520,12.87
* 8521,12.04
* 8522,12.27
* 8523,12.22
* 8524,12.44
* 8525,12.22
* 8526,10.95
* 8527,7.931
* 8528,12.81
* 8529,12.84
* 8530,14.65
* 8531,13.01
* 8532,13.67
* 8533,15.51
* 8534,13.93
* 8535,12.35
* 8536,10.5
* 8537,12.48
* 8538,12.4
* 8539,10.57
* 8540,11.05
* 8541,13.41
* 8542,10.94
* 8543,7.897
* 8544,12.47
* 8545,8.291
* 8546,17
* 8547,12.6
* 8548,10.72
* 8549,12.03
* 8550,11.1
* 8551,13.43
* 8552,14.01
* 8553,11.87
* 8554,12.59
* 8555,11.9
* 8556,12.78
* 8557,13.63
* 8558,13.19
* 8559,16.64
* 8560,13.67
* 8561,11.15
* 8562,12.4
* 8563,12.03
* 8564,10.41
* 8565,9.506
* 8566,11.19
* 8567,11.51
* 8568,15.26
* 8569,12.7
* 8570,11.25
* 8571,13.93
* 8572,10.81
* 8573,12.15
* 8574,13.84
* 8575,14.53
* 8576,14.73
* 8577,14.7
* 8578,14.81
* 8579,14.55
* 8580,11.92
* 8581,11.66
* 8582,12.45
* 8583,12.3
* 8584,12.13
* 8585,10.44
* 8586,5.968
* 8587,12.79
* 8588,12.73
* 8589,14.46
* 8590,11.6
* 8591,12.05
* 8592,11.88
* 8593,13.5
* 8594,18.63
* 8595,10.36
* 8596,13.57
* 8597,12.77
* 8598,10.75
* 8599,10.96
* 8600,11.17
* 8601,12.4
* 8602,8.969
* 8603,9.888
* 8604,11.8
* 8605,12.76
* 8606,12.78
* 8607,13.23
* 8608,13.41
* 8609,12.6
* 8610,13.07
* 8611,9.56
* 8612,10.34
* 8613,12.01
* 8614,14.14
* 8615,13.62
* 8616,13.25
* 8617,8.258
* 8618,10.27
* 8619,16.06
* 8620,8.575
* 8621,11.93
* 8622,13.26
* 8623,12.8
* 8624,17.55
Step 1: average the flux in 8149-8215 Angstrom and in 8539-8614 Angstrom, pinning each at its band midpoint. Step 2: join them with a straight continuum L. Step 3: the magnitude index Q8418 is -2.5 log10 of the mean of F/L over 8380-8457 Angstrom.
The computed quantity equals 0.07 mag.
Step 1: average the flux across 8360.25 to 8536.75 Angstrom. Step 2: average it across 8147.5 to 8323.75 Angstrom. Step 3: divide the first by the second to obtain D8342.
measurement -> 0.9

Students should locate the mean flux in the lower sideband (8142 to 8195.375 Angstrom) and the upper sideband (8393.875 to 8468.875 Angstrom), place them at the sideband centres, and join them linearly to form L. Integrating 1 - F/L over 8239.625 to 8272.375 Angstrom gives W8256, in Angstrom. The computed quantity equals -2.5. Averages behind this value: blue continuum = 14.1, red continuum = 12.1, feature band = 14.5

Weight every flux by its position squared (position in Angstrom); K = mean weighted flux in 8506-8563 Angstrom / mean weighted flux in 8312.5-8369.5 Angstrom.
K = 0.9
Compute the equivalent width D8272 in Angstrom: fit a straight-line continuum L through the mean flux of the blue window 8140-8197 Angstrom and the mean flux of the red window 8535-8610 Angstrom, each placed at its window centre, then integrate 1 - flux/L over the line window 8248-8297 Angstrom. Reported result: -1.17 Angstrom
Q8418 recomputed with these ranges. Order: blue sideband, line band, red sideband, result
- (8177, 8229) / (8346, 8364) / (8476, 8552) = -0.07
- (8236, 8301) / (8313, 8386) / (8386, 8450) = -0.13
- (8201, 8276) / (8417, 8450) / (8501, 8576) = 0.08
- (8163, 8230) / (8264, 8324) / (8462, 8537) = -0.02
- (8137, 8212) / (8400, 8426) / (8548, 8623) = 0.05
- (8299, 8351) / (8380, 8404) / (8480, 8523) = 0.12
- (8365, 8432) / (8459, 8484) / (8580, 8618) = -0.07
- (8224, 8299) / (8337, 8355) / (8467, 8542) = -0.20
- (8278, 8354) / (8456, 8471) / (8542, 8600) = 0.02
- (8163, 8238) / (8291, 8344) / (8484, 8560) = -0.07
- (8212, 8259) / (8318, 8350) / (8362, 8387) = -0.13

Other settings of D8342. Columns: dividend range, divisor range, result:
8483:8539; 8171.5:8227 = 0.89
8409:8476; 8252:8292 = 0.86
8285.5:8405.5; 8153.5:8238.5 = 0.99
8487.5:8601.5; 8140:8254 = 0.88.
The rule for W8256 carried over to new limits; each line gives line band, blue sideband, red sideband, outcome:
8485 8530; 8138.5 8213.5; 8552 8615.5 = 1.23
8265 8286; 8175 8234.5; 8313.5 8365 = 1.15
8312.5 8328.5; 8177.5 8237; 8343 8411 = -1.73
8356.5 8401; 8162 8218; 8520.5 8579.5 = 0.35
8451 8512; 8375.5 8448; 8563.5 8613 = -2.42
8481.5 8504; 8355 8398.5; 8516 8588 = 0.68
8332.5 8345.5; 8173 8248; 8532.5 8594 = -2.92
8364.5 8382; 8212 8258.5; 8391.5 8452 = -1.82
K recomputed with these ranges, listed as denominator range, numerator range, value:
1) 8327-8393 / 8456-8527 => 0.91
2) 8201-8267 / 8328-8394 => 1.04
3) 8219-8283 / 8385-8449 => 0.88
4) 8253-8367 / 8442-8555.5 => 0.93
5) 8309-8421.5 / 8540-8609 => 0.95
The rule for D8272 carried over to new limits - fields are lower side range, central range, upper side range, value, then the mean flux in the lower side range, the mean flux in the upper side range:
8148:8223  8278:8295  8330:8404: -0.5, 14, 13.9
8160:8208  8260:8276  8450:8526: -0.7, 13.9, 12.7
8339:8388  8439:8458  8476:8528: 0.6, 14.6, 12.5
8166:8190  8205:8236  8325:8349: 1.9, 14.7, 15.3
